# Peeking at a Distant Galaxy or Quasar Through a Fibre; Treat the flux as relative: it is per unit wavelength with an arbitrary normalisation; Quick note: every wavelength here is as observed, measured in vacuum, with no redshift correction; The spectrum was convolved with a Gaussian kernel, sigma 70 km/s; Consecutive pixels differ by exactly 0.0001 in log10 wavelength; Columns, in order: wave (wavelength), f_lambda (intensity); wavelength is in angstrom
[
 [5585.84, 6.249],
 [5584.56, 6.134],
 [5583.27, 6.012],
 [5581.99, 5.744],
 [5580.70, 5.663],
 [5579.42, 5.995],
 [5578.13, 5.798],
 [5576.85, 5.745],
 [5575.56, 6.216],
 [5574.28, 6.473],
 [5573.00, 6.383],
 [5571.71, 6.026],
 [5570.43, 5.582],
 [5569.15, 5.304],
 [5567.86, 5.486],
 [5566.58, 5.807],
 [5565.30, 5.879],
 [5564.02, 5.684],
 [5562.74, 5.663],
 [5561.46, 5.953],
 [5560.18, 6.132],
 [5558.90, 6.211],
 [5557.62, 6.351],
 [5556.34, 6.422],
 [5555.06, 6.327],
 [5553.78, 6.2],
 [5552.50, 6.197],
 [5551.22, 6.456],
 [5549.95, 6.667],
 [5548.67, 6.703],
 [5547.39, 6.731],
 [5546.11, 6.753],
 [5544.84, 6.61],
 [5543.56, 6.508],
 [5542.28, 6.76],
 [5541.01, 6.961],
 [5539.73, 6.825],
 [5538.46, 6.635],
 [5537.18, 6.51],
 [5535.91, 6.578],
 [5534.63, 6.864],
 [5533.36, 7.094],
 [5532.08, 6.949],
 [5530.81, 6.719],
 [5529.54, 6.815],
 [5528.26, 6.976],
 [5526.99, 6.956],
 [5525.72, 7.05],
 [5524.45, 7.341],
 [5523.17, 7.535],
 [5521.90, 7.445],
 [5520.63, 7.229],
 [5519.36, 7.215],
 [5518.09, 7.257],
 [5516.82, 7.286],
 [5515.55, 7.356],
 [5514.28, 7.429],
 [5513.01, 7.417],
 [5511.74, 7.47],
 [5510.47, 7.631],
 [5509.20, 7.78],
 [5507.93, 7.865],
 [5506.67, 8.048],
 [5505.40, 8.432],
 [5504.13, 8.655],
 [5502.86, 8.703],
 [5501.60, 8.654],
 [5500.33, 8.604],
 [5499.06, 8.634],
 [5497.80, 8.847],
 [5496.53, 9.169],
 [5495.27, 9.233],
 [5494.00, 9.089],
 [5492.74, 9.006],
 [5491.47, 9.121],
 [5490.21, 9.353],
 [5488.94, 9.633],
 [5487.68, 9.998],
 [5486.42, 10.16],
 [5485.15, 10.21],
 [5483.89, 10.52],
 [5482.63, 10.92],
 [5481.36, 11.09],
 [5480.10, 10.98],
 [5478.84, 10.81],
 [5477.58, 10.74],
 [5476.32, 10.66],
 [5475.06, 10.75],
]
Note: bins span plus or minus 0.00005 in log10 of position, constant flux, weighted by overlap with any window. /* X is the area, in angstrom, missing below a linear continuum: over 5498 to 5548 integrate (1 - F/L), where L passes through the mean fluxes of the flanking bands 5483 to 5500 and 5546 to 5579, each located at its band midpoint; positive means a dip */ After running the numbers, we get 3.9 angstrom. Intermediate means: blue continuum 9.47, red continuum 6.11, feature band 7.35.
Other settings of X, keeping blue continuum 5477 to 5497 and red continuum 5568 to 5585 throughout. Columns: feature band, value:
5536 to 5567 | 3.0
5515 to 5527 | 1.7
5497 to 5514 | 1.8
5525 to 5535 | 1.4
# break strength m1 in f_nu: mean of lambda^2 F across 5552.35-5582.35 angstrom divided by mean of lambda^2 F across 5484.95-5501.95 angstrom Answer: 0.66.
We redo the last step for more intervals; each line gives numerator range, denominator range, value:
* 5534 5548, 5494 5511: 0.80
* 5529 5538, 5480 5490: 0.67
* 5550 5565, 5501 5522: 0.81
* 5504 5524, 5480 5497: 0.78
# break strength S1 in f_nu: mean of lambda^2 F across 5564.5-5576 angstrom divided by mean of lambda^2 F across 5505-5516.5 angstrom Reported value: 0.8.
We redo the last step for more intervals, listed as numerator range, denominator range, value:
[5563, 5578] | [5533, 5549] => 0.88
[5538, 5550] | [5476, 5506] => 0.71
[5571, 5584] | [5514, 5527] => 0.84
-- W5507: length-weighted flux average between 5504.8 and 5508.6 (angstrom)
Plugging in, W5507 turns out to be 8.12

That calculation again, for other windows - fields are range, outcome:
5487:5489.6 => 9.82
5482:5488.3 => 10.4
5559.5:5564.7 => 5.86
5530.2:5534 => 6.93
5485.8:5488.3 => 10.1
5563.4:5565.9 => 5.78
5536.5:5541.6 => 6.73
